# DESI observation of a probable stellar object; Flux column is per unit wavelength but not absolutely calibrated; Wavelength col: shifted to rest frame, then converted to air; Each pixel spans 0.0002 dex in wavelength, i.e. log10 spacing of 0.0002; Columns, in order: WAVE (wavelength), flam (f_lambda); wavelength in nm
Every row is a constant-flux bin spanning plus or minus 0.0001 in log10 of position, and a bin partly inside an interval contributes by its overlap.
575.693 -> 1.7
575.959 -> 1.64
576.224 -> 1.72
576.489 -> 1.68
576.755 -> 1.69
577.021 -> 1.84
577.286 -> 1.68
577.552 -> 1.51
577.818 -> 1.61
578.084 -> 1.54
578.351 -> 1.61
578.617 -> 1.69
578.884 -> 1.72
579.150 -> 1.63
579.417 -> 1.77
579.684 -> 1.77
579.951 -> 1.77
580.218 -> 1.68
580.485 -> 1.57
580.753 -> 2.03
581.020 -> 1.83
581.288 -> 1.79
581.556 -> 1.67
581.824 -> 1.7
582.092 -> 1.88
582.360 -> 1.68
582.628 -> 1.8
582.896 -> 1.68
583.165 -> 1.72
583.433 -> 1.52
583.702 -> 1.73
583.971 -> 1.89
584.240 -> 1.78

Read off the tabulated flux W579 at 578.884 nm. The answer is 1.72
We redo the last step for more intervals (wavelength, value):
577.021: 1.84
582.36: 1.68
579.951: 1.77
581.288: 1.79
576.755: 1.69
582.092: 1.88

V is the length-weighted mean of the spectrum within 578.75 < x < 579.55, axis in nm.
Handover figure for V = 1.71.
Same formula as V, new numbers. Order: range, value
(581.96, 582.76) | 1.79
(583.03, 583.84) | 1.66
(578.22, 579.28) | 1.66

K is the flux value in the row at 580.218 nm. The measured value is 1.68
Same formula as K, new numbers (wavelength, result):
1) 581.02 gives 1.83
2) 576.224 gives 1.72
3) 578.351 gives 1.61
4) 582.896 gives 1.68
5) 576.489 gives 1.68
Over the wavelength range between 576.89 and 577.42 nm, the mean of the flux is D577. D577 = 1.76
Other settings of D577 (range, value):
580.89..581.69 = 1.76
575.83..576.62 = 1.68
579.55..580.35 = 1.74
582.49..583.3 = 1.73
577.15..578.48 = 1.59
